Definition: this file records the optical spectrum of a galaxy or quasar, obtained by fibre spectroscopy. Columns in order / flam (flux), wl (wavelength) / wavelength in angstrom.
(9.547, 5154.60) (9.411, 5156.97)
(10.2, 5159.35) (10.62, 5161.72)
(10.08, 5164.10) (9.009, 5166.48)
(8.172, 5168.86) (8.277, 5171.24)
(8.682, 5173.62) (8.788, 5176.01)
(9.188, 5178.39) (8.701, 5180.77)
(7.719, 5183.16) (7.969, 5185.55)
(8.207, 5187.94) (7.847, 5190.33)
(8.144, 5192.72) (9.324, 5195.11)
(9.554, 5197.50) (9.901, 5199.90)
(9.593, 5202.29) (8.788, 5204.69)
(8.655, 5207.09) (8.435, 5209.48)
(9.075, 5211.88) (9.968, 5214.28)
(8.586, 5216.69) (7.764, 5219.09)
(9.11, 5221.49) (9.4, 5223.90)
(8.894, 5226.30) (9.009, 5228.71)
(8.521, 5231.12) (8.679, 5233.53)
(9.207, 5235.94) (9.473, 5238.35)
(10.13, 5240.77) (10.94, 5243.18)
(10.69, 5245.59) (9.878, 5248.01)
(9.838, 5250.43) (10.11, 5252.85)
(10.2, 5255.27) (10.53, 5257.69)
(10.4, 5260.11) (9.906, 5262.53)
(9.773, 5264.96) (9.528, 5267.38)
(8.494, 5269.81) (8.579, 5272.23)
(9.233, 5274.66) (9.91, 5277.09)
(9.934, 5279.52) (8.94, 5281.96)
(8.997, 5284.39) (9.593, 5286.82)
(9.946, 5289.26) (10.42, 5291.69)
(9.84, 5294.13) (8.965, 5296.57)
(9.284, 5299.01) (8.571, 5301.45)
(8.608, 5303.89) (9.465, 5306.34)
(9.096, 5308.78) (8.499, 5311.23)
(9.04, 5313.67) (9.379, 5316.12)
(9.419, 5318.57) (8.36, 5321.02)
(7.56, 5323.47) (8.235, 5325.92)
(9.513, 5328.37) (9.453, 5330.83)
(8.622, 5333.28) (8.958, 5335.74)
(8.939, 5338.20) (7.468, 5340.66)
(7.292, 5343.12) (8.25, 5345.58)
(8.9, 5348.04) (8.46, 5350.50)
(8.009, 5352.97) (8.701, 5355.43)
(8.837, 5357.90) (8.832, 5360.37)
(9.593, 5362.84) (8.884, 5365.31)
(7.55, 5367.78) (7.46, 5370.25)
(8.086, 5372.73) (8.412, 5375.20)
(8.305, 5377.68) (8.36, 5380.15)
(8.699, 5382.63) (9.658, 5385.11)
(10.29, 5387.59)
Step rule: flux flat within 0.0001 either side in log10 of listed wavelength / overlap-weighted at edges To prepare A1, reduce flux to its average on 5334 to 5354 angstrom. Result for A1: 8.29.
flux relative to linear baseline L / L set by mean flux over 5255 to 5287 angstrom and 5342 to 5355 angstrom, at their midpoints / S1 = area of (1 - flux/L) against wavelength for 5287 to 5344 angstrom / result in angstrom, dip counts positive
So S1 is -0.86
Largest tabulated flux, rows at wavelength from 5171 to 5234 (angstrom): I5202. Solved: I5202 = 9.968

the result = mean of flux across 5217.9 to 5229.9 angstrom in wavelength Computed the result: 8.84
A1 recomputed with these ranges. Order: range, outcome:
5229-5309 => 9.56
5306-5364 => 8.69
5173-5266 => 9.22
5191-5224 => 8.99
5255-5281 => 9.65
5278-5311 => 9.34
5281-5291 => 9.44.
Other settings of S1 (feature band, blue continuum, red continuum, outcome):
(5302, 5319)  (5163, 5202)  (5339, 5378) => -1.2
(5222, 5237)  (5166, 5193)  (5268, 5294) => -0.1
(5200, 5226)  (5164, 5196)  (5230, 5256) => 0.6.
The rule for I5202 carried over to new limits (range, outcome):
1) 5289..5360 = 10.42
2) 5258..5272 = 10.4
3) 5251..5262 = 10.53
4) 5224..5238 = 9.207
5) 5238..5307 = 10.94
